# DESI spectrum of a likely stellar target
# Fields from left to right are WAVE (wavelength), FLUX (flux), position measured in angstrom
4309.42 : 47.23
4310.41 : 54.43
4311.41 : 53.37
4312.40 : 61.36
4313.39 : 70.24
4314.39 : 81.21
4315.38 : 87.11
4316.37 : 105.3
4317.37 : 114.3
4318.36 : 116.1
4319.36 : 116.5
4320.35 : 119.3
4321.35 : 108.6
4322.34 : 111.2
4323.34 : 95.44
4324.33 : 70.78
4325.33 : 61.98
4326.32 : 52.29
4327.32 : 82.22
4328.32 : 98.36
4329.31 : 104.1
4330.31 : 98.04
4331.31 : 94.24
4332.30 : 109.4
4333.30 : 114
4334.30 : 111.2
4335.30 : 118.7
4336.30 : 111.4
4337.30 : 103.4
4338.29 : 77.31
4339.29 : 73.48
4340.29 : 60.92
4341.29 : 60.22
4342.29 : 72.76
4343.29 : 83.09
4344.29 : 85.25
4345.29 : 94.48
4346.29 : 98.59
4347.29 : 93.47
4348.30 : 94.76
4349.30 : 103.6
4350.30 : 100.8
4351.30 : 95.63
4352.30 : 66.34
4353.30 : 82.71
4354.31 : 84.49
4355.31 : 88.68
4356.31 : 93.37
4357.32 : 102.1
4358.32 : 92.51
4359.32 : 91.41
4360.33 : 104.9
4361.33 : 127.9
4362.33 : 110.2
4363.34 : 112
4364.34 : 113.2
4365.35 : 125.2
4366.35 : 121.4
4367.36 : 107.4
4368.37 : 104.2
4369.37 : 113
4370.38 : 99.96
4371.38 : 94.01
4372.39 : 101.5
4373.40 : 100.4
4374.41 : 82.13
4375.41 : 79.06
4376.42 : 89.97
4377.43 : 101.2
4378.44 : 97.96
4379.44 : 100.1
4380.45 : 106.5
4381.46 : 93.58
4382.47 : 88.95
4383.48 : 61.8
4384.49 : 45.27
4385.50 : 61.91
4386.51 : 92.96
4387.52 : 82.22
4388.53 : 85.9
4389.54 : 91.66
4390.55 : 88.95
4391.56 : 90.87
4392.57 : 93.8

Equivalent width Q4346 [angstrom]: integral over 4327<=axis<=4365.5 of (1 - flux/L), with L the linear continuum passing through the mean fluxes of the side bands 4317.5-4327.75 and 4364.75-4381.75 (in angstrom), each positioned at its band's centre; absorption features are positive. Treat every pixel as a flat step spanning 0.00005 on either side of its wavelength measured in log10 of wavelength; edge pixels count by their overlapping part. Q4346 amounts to 0.8 angstrom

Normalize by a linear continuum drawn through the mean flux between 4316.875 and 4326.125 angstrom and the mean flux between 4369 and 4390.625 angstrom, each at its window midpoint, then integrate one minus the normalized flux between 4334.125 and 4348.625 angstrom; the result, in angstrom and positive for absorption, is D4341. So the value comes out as 1.14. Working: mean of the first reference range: 100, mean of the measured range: 88.7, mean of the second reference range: 88.9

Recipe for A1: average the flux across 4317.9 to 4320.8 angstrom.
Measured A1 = 117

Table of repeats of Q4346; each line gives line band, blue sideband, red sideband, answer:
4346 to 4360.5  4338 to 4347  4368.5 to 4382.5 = -1.36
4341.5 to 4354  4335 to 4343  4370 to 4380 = -0.29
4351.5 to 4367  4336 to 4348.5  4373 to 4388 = -2.92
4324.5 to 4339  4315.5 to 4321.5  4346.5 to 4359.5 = 1.29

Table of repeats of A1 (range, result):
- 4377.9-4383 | 97.3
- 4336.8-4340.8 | 78.8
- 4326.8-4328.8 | 89.5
